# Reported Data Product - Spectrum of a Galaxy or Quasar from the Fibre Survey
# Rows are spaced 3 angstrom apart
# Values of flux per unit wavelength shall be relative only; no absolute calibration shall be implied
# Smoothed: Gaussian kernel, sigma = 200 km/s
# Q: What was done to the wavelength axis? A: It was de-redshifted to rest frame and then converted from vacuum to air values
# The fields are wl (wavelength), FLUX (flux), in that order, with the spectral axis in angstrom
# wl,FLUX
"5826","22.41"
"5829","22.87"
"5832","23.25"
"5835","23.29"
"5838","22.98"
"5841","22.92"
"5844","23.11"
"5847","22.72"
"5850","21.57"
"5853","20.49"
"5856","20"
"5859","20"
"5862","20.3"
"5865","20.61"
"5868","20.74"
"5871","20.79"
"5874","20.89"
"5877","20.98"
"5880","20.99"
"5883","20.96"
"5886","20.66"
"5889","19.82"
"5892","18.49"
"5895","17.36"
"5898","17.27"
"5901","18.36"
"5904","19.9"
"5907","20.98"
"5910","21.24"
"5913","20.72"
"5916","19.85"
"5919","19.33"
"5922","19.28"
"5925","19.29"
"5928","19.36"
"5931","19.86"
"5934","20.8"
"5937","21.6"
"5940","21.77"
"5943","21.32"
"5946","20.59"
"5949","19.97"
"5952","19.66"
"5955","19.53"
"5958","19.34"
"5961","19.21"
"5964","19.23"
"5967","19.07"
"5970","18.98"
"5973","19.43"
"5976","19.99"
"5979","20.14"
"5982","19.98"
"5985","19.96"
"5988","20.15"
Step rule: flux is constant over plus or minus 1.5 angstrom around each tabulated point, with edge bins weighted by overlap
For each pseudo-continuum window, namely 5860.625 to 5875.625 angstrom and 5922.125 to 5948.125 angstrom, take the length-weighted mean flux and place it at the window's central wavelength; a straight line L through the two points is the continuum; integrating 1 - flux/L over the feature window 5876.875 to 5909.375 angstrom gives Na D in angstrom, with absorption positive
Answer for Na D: 1.6 angstrom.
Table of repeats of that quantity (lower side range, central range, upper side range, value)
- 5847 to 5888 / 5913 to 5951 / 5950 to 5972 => -1.0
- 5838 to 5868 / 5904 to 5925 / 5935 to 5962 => 0.6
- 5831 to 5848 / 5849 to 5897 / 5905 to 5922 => 3.4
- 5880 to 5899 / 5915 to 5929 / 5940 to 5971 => 0.1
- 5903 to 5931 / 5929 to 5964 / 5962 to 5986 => -0.9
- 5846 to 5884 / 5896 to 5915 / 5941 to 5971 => 0.6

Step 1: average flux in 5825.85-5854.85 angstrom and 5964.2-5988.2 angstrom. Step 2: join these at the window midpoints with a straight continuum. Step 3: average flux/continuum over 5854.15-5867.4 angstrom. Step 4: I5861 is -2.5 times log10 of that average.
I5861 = 0.09 mag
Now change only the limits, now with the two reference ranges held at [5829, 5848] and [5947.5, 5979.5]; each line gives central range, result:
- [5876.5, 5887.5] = 0.05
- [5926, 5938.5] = 0.00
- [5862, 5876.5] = 0.07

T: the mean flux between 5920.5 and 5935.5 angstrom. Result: 19.7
